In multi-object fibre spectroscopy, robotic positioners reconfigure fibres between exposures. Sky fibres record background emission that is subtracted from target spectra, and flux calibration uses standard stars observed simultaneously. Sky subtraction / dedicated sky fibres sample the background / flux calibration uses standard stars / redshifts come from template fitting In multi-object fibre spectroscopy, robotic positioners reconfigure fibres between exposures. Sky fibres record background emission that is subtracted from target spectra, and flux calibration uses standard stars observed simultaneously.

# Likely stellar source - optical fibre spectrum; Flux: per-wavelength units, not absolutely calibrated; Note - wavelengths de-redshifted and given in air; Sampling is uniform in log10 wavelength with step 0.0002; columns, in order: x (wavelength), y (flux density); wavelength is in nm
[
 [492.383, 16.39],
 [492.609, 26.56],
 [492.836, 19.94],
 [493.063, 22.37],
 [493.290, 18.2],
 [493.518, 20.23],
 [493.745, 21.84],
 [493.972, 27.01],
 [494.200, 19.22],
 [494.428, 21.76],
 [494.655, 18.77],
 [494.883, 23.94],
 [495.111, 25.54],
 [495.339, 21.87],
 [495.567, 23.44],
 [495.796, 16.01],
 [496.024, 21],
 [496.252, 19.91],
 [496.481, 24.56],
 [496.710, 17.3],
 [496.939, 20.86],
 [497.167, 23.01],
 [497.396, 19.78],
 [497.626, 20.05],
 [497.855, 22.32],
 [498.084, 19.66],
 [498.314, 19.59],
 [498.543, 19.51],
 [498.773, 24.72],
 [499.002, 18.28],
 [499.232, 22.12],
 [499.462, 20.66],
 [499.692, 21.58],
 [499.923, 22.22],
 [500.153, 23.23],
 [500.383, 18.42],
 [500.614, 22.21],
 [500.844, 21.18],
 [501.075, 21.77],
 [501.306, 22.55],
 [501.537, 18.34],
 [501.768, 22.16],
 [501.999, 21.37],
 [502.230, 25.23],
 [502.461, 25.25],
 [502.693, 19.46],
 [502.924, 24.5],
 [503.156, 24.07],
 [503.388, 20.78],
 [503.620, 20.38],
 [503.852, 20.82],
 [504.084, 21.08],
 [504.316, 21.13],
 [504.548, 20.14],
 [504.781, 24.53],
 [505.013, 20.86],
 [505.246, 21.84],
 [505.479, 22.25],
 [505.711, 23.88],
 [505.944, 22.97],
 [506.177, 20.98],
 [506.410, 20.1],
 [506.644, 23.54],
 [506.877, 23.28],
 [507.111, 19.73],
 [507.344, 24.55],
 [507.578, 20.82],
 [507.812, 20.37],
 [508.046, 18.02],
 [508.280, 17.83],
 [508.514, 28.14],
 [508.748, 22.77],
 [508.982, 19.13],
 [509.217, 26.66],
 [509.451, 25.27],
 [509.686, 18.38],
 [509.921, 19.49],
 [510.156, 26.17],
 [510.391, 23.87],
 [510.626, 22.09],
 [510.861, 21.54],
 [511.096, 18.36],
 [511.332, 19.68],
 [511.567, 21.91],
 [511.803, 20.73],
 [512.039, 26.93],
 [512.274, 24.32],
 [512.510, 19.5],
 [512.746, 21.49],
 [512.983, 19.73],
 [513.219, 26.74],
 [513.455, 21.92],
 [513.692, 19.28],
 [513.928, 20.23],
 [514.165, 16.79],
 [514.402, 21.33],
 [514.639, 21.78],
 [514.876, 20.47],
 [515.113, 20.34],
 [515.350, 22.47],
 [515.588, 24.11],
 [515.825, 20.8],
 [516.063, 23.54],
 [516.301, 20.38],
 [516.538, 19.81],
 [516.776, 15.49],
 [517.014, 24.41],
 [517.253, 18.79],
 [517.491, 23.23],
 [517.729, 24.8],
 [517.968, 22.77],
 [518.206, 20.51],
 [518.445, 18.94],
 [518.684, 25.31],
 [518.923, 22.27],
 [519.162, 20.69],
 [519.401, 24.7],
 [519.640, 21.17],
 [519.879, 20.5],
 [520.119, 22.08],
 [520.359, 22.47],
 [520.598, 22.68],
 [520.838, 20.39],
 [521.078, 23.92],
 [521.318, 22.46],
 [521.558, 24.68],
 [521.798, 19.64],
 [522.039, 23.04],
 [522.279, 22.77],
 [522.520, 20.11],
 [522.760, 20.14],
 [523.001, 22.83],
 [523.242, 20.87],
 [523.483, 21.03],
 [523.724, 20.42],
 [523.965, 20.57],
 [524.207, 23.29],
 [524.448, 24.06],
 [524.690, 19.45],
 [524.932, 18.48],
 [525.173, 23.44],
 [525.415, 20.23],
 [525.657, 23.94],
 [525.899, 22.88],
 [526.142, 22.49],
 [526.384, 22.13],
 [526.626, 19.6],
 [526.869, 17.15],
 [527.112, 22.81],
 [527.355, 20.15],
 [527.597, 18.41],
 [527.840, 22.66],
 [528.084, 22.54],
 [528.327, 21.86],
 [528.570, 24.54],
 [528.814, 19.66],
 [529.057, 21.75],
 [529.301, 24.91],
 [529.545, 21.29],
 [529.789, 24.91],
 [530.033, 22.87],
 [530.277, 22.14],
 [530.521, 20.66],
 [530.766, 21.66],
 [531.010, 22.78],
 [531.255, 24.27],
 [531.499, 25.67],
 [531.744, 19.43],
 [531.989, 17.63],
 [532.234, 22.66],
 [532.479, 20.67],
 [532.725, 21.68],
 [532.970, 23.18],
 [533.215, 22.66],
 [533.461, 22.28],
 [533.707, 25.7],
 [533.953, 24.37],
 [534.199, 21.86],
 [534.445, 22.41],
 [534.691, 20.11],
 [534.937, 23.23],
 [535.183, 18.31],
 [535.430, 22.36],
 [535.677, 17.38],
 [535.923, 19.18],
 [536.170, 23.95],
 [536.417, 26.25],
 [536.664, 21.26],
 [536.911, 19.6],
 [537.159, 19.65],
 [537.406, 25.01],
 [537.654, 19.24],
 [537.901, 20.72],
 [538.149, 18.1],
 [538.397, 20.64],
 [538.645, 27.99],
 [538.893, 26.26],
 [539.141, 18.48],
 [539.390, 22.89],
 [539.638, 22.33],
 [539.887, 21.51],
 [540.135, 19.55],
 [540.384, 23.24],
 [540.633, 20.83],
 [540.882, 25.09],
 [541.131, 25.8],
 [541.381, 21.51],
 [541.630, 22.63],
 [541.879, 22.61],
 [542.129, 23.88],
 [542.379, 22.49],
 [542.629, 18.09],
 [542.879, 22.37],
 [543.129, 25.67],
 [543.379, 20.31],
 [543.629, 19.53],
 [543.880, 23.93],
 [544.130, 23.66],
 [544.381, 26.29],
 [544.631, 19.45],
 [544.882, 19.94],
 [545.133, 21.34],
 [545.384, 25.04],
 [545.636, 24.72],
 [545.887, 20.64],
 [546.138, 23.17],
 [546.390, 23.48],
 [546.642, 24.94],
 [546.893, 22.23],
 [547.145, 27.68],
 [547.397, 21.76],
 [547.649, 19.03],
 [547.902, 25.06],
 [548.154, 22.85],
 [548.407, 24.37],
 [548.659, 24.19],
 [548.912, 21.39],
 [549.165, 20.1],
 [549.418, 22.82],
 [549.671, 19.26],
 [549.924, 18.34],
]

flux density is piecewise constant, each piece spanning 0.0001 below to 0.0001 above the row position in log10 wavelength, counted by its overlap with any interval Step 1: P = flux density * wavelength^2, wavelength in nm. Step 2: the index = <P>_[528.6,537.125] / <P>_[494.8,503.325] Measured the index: 1.16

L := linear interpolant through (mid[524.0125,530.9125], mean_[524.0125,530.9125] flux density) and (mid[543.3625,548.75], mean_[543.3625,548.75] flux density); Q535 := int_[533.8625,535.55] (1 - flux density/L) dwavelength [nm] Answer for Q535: 0.036 nm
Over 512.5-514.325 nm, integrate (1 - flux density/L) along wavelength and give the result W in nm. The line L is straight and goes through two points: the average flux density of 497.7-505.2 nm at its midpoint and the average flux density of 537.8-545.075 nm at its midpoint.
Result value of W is 0.08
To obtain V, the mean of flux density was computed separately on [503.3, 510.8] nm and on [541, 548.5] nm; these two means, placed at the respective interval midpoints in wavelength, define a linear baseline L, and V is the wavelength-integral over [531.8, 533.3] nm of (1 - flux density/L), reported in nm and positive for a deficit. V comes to 0.08 nm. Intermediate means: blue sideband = 21.9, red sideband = 22.8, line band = 21.3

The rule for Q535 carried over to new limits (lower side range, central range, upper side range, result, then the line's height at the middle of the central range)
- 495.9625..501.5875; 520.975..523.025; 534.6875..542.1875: -0.05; 21.6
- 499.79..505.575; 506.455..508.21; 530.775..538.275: 0.04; 21.8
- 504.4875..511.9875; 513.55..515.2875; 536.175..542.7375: 0.15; 22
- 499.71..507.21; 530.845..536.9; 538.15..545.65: 0.10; 22.4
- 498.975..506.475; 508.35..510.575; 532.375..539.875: -0.14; 21.8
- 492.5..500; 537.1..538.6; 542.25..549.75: 0.09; 22.3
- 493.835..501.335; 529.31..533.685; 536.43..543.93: -0.07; 21.9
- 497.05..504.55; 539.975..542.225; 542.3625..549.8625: -0.04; 22.4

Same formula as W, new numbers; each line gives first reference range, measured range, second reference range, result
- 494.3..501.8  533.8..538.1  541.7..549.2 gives 0.18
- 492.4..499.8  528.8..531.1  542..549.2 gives -0.01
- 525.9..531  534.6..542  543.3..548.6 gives 0.17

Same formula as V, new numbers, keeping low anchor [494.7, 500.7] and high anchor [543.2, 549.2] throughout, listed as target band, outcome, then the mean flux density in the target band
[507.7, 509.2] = 0.01 nm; 21.4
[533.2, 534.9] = -0.03 nm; 22.8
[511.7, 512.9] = -0.05 nm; 22.5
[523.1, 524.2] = 0.05 nm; 21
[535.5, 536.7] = 0.04 nm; 21.7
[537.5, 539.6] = 0.06 nm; 21.9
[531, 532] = 0.00 nm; 22.3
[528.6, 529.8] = -0.01 nm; 22.4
